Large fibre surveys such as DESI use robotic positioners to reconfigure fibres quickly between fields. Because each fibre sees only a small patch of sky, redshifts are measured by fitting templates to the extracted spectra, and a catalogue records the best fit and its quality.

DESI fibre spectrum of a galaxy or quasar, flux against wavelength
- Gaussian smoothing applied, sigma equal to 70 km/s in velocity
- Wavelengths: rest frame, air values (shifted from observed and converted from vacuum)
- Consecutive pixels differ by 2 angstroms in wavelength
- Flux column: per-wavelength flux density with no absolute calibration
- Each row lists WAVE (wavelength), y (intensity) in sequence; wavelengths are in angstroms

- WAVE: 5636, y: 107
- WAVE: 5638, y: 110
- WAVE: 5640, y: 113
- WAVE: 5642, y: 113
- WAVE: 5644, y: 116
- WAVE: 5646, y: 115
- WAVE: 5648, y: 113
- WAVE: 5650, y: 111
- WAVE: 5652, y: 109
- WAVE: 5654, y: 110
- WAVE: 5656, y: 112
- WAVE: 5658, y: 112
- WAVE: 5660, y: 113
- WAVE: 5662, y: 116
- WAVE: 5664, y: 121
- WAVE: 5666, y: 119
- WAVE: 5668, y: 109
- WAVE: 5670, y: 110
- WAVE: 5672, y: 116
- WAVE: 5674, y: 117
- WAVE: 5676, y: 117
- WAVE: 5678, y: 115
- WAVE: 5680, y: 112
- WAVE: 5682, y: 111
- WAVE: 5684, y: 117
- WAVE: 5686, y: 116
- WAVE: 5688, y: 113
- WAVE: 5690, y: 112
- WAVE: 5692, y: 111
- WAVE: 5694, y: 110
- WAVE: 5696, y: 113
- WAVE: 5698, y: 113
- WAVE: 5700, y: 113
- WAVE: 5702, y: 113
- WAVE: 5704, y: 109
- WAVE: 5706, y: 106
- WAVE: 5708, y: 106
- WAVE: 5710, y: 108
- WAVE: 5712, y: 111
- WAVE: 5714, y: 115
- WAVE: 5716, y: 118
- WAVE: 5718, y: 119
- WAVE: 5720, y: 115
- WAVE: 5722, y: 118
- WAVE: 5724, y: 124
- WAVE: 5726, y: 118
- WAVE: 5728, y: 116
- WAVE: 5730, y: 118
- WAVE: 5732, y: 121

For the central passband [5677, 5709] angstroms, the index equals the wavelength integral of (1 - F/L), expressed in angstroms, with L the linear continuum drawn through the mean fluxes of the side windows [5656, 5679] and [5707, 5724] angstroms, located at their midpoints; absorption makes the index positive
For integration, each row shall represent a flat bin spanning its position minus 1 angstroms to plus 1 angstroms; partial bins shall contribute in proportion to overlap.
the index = 0.8 angstroms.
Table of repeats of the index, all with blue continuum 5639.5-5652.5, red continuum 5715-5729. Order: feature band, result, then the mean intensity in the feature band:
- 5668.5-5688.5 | 0.17 angstroms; 114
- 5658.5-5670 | -0.07 angstroms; 115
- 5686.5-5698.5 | 0.42 angstroms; 112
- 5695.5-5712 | 0.98 angstroms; 110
